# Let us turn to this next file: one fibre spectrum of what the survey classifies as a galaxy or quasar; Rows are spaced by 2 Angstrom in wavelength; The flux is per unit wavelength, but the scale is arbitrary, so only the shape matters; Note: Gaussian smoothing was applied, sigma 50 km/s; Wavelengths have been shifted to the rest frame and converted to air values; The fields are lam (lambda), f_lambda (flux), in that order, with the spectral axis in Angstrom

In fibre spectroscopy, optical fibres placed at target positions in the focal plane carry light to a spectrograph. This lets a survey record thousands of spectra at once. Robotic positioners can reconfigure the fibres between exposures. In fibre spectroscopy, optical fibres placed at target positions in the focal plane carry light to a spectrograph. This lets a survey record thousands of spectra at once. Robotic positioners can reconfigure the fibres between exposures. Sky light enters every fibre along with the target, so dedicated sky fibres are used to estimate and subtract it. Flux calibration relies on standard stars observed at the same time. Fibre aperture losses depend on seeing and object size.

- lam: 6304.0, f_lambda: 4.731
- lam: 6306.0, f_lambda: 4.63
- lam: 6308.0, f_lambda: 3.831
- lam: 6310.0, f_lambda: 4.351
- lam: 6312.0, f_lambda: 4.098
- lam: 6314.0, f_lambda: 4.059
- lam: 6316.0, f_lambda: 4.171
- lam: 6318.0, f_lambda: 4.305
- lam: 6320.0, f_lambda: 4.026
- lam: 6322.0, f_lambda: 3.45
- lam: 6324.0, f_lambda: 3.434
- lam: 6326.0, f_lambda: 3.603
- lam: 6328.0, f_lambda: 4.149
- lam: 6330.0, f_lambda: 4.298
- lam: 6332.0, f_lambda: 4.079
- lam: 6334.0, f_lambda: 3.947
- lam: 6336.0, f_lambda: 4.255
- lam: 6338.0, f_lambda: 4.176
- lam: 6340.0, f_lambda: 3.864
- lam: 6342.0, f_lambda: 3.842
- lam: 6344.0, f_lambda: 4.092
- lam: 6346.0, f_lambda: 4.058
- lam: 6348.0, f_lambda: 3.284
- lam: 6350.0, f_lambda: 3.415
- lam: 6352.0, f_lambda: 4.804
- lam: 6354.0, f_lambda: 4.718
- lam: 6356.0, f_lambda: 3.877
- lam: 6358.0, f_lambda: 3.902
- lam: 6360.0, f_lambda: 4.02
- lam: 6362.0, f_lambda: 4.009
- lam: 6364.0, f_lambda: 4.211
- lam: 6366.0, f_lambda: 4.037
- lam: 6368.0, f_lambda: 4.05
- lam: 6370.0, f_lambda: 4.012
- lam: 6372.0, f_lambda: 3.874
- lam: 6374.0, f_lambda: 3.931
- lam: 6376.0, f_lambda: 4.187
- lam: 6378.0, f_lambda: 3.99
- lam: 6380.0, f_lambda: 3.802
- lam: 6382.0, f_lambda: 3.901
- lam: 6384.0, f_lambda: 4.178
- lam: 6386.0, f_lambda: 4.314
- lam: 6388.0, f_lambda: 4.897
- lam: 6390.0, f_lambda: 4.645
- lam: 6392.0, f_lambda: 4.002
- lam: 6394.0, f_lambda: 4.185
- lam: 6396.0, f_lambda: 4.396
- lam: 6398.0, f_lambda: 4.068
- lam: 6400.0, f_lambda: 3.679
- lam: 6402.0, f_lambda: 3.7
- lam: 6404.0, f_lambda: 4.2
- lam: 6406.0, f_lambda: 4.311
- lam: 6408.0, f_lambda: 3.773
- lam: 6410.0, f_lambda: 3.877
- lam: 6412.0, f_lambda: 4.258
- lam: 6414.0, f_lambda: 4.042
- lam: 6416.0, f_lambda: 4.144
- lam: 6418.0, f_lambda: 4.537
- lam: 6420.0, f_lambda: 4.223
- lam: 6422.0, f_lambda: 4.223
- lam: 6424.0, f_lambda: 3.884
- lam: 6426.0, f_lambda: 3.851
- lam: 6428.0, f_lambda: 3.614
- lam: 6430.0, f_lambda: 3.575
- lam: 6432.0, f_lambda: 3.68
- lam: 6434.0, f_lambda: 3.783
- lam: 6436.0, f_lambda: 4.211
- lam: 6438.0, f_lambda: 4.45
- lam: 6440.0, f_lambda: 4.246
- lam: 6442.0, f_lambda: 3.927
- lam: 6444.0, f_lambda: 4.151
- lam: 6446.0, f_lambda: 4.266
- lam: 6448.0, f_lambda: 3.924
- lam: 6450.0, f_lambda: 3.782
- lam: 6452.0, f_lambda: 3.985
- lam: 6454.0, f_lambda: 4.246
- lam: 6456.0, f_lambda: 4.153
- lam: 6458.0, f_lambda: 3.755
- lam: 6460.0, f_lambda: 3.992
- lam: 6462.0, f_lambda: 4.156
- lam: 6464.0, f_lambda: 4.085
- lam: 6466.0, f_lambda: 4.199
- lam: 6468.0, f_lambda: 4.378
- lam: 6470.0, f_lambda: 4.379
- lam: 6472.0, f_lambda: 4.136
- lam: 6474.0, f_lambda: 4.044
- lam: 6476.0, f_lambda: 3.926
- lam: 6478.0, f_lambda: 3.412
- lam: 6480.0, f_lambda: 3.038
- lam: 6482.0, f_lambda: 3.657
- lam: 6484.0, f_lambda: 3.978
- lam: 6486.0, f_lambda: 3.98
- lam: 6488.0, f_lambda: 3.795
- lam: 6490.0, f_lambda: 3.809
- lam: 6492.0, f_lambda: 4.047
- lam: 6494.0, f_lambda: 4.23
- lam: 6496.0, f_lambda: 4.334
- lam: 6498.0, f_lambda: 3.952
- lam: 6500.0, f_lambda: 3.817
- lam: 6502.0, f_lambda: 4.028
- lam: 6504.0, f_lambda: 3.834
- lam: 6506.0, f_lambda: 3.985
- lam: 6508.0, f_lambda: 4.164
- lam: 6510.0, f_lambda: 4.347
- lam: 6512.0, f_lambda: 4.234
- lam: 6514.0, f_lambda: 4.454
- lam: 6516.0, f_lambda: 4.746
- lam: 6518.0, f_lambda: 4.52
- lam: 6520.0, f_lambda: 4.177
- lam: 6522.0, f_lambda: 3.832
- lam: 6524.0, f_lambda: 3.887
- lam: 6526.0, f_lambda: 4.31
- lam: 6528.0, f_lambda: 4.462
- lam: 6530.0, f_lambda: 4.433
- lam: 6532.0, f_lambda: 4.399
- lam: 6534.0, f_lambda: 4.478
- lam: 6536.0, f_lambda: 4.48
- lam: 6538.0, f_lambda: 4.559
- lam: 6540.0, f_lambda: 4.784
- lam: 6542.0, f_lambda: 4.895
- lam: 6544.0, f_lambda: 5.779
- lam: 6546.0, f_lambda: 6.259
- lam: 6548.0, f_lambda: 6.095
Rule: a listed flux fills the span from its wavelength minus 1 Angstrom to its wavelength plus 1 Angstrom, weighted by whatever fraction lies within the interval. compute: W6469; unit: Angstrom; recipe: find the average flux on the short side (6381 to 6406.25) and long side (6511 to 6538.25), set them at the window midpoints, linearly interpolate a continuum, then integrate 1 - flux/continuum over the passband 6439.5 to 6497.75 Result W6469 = 3.8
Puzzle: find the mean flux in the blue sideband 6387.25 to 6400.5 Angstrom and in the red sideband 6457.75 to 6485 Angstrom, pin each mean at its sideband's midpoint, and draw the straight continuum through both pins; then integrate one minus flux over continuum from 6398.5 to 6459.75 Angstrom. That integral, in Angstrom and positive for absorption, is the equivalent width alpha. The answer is 1.6 Angstrom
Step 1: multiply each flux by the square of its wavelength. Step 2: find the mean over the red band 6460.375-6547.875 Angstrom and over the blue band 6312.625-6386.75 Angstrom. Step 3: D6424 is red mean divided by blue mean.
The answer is 1.1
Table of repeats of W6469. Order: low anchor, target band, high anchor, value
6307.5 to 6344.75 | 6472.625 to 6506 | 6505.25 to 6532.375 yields 2.88 Angstrom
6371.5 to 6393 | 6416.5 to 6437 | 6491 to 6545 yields 1.25 Angstrom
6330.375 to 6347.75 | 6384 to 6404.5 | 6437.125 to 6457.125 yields -0.73 Angstrom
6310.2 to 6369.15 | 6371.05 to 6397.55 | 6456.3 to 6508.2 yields -1.18 Angstrom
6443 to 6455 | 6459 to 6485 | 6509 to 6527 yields 1.12 Angstrom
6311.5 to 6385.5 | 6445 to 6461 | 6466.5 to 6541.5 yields 0.33 Angstrom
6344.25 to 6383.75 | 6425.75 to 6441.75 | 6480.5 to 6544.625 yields 0.74 Angstrom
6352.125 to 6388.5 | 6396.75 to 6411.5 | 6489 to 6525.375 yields 0.56 Angstrom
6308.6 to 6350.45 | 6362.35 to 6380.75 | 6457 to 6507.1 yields -0.26 Angstrom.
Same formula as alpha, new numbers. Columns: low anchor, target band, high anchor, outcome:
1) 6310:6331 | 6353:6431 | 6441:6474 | -0.80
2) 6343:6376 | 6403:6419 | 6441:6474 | -0.33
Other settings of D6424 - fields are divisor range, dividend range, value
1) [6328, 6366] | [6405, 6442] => 1.02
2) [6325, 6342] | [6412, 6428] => 1.05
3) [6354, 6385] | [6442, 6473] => 1.05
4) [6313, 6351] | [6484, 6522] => 1.11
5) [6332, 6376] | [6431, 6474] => 1.05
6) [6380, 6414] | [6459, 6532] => 1.02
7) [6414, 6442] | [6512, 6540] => 1.12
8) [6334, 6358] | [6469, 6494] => 1.00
